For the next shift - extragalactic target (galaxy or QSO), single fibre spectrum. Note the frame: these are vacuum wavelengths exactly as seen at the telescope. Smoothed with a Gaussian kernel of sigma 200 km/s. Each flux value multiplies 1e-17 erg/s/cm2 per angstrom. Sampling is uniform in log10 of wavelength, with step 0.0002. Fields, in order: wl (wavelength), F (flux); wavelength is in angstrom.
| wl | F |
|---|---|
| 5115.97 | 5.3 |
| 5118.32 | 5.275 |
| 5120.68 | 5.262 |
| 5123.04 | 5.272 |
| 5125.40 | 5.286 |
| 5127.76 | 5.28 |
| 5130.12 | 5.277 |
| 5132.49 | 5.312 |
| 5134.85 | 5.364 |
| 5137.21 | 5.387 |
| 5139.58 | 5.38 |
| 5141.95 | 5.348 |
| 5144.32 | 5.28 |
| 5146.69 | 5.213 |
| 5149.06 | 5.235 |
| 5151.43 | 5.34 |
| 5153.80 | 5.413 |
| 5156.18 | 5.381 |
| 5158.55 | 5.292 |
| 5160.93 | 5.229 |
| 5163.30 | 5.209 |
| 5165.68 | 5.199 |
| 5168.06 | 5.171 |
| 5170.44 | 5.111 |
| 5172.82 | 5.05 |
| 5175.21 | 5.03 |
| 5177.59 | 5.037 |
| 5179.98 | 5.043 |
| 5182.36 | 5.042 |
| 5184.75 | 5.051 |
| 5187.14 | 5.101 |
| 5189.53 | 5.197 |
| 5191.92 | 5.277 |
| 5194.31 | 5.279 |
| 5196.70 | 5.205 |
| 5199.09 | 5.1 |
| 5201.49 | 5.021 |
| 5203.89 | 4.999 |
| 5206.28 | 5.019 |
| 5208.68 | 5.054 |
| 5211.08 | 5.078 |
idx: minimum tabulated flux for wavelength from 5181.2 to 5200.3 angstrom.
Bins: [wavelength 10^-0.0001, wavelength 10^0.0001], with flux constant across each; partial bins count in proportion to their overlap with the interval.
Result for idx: 5.042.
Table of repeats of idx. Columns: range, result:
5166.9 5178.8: 5.03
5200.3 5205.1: 4.999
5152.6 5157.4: 5.381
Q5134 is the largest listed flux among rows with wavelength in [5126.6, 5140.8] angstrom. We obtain 5.387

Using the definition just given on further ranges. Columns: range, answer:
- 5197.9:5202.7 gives 5.1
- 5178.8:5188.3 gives 5.101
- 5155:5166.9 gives 5.381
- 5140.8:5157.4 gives 5.413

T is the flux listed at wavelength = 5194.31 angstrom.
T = 5.279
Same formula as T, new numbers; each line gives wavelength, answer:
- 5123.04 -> 5.272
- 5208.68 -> 5.054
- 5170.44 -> 5.111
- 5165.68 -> 5.199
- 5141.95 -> 5.348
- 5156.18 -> 5.381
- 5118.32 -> 5.275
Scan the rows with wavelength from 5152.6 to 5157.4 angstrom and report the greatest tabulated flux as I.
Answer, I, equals 5.413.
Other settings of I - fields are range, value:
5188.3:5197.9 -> 5.279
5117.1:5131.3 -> 5.286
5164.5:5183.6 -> 5.199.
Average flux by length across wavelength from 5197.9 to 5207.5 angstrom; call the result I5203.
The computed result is 5.03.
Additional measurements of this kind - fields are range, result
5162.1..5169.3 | 5.2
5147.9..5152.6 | 5.29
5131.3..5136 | 5.33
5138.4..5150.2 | 5.29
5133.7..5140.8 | 5.38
